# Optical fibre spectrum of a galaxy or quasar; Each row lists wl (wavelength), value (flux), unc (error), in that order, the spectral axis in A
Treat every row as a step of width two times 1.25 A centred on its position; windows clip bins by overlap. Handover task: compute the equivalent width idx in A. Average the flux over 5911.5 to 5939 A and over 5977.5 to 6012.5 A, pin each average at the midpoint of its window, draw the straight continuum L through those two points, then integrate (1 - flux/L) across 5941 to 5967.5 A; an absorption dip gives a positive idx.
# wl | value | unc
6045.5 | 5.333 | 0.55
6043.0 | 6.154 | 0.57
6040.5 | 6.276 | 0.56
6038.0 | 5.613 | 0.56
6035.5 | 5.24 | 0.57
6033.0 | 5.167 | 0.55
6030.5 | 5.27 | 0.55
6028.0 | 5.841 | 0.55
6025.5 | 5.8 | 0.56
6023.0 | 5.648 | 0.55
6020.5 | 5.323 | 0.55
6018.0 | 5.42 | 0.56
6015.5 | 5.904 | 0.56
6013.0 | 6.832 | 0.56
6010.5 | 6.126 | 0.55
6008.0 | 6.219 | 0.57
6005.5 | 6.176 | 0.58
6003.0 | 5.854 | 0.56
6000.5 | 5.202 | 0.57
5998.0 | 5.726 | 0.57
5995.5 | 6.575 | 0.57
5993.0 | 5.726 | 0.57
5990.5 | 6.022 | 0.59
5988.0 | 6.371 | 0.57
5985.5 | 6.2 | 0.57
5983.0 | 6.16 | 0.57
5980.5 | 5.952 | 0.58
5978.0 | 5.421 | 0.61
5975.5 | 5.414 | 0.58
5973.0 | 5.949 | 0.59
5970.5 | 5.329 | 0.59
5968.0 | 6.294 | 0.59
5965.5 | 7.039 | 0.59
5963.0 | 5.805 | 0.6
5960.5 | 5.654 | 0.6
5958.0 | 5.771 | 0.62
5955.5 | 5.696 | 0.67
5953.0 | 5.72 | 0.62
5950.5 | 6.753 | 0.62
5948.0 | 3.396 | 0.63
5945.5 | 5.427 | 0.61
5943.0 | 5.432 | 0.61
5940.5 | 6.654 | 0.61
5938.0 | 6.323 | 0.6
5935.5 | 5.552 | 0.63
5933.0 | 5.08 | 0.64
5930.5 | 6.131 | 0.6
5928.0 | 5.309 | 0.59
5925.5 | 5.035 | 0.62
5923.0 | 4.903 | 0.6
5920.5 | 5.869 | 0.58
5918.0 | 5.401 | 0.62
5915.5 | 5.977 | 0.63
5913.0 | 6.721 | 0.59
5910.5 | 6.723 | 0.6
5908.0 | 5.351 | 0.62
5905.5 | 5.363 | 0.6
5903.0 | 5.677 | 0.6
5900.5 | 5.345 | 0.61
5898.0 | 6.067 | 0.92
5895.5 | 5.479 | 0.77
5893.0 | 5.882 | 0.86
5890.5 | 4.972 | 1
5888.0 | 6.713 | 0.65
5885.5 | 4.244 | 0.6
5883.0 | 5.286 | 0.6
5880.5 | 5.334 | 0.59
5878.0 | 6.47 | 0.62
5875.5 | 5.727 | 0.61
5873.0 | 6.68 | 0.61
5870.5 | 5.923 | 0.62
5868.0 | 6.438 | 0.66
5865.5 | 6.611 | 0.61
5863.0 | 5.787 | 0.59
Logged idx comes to 0.4 A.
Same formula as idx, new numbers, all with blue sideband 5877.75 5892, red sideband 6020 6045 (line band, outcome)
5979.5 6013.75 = -2.97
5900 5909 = 0.04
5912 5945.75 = -1.24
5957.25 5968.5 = -1.16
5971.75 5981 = -0.17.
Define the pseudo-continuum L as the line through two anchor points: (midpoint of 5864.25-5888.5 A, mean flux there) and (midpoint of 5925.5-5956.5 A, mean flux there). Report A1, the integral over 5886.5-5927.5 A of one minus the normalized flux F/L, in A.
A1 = 0.47 A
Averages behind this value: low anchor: 5.92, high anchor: 5.6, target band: 5.7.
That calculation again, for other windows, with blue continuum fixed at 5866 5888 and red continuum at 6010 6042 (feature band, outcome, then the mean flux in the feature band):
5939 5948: 0.4 A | 5.51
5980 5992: -0.8 A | 6.14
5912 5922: -0.2 A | 5.95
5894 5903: 0.3 A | 5.64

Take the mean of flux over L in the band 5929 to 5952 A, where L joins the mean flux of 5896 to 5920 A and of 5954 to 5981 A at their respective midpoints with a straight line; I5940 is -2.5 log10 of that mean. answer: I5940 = 0.04 mag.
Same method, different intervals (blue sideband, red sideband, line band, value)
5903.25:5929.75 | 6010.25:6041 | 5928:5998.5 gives -0.03 mag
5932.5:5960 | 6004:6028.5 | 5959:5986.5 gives -0.03 mag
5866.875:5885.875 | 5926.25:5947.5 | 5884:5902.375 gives 0.05 mag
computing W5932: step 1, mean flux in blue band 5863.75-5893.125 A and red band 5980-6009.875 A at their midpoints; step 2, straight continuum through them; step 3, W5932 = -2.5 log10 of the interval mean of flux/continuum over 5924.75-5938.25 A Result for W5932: 0.07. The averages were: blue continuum 5.85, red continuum 6.02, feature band 5.54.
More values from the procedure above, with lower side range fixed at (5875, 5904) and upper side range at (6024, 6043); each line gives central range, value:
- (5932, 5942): -0.06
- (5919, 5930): 0.05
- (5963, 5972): -0.10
